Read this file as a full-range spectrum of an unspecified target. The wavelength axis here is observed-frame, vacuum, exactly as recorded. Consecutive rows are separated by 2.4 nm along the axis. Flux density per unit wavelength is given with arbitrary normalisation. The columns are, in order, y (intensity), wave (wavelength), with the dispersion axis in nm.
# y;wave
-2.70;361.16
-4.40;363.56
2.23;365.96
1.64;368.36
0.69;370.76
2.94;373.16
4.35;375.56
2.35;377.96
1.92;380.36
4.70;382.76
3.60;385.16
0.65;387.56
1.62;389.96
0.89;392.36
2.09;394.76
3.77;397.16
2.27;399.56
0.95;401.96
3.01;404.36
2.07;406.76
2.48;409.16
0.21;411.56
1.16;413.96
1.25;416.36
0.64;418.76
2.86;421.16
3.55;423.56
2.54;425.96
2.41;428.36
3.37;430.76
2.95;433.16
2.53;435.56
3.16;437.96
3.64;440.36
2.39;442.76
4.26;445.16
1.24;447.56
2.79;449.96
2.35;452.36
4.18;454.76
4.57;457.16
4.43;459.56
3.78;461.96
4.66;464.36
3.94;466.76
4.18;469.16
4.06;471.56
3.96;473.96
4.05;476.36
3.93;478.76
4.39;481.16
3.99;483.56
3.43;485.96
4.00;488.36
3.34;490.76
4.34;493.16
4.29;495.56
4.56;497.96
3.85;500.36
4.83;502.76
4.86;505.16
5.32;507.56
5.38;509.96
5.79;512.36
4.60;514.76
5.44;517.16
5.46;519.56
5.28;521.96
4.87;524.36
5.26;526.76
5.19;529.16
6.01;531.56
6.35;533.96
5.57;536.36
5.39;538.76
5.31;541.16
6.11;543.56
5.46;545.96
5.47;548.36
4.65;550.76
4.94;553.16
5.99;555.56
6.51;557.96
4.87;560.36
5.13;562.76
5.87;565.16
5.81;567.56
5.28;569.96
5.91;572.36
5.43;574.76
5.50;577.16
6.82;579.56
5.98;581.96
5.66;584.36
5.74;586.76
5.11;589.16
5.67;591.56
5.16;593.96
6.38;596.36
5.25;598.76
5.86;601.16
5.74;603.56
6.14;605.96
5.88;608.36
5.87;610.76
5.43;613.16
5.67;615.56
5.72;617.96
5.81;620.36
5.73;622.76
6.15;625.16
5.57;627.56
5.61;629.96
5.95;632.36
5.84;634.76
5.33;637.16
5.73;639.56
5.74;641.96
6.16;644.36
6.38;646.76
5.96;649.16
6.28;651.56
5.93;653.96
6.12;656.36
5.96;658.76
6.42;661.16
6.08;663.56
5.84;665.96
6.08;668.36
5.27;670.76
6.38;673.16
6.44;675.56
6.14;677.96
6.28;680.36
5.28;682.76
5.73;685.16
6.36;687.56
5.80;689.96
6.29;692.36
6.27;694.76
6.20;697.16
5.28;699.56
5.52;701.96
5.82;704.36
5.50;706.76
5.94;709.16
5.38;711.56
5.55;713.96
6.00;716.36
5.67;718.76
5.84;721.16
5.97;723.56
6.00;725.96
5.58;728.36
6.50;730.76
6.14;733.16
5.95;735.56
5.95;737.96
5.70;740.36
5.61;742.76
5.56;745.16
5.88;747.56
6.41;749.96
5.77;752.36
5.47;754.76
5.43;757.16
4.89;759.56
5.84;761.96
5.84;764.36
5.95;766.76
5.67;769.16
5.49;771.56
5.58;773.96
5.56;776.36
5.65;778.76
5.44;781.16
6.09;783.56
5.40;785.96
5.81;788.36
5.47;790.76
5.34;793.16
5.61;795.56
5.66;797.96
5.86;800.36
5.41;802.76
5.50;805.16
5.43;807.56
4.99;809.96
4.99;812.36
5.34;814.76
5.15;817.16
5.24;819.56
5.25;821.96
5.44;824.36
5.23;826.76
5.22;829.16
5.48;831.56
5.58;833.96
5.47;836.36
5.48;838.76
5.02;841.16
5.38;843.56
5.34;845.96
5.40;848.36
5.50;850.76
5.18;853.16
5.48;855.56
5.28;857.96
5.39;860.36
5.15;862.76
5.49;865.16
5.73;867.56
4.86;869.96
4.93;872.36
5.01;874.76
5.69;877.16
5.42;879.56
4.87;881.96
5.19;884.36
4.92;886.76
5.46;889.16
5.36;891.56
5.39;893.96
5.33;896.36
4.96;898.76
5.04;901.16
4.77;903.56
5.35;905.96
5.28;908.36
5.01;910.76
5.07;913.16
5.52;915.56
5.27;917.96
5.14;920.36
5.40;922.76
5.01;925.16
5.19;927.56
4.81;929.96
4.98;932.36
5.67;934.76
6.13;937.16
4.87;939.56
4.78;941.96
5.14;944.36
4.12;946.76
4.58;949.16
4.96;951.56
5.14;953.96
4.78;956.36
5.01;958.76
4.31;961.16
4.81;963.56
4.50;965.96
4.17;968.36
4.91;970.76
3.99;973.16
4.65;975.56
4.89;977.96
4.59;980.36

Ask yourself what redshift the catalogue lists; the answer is 0.14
